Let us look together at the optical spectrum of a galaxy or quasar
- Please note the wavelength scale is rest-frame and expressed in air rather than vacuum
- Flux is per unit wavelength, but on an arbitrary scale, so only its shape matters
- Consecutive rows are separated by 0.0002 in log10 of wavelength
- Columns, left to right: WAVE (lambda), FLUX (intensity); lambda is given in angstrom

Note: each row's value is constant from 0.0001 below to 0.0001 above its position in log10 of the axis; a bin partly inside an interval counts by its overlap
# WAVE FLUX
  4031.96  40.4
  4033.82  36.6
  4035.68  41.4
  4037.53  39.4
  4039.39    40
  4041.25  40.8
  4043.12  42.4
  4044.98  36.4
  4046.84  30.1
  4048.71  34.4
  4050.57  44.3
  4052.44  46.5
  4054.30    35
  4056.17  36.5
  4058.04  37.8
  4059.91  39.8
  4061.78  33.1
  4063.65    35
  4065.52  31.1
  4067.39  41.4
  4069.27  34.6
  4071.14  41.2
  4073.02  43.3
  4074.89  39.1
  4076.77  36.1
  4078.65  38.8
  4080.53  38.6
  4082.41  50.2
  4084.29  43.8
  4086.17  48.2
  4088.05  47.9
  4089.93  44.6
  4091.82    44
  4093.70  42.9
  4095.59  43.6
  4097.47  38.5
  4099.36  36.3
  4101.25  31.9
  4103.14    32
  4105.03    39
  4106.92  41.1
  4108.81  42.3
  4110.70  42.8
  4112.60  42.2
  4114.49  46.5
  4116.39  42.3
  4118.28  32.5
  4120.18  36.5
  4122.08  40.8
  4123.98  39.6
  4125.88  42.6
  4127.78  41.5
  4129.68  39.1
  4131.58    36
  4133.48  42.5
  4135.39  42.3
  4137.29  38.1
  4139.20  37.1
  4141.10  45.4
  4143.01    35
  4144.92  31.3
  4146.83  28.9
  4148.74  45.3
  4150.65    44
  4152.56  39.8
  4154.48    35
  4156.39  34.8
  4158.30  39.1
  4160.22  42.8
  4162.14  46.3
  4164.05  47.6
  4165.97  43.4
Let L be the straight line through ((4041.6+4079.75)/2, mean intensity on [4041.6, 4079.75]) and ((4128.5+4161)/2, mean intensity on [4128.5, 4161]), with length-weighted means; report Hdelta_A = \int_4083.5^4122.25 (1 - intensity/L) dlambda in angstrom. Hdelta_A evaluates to -2.7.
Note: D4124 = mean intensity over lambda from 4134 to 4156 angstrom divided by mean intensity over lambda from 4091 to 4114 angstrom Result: 0.96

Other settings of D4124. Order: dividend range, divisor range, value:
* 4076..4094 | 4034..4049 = 1.14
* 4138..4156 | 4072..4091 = 0.88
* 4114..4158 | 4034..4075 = 1.02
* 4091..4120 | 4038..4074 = 1.04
